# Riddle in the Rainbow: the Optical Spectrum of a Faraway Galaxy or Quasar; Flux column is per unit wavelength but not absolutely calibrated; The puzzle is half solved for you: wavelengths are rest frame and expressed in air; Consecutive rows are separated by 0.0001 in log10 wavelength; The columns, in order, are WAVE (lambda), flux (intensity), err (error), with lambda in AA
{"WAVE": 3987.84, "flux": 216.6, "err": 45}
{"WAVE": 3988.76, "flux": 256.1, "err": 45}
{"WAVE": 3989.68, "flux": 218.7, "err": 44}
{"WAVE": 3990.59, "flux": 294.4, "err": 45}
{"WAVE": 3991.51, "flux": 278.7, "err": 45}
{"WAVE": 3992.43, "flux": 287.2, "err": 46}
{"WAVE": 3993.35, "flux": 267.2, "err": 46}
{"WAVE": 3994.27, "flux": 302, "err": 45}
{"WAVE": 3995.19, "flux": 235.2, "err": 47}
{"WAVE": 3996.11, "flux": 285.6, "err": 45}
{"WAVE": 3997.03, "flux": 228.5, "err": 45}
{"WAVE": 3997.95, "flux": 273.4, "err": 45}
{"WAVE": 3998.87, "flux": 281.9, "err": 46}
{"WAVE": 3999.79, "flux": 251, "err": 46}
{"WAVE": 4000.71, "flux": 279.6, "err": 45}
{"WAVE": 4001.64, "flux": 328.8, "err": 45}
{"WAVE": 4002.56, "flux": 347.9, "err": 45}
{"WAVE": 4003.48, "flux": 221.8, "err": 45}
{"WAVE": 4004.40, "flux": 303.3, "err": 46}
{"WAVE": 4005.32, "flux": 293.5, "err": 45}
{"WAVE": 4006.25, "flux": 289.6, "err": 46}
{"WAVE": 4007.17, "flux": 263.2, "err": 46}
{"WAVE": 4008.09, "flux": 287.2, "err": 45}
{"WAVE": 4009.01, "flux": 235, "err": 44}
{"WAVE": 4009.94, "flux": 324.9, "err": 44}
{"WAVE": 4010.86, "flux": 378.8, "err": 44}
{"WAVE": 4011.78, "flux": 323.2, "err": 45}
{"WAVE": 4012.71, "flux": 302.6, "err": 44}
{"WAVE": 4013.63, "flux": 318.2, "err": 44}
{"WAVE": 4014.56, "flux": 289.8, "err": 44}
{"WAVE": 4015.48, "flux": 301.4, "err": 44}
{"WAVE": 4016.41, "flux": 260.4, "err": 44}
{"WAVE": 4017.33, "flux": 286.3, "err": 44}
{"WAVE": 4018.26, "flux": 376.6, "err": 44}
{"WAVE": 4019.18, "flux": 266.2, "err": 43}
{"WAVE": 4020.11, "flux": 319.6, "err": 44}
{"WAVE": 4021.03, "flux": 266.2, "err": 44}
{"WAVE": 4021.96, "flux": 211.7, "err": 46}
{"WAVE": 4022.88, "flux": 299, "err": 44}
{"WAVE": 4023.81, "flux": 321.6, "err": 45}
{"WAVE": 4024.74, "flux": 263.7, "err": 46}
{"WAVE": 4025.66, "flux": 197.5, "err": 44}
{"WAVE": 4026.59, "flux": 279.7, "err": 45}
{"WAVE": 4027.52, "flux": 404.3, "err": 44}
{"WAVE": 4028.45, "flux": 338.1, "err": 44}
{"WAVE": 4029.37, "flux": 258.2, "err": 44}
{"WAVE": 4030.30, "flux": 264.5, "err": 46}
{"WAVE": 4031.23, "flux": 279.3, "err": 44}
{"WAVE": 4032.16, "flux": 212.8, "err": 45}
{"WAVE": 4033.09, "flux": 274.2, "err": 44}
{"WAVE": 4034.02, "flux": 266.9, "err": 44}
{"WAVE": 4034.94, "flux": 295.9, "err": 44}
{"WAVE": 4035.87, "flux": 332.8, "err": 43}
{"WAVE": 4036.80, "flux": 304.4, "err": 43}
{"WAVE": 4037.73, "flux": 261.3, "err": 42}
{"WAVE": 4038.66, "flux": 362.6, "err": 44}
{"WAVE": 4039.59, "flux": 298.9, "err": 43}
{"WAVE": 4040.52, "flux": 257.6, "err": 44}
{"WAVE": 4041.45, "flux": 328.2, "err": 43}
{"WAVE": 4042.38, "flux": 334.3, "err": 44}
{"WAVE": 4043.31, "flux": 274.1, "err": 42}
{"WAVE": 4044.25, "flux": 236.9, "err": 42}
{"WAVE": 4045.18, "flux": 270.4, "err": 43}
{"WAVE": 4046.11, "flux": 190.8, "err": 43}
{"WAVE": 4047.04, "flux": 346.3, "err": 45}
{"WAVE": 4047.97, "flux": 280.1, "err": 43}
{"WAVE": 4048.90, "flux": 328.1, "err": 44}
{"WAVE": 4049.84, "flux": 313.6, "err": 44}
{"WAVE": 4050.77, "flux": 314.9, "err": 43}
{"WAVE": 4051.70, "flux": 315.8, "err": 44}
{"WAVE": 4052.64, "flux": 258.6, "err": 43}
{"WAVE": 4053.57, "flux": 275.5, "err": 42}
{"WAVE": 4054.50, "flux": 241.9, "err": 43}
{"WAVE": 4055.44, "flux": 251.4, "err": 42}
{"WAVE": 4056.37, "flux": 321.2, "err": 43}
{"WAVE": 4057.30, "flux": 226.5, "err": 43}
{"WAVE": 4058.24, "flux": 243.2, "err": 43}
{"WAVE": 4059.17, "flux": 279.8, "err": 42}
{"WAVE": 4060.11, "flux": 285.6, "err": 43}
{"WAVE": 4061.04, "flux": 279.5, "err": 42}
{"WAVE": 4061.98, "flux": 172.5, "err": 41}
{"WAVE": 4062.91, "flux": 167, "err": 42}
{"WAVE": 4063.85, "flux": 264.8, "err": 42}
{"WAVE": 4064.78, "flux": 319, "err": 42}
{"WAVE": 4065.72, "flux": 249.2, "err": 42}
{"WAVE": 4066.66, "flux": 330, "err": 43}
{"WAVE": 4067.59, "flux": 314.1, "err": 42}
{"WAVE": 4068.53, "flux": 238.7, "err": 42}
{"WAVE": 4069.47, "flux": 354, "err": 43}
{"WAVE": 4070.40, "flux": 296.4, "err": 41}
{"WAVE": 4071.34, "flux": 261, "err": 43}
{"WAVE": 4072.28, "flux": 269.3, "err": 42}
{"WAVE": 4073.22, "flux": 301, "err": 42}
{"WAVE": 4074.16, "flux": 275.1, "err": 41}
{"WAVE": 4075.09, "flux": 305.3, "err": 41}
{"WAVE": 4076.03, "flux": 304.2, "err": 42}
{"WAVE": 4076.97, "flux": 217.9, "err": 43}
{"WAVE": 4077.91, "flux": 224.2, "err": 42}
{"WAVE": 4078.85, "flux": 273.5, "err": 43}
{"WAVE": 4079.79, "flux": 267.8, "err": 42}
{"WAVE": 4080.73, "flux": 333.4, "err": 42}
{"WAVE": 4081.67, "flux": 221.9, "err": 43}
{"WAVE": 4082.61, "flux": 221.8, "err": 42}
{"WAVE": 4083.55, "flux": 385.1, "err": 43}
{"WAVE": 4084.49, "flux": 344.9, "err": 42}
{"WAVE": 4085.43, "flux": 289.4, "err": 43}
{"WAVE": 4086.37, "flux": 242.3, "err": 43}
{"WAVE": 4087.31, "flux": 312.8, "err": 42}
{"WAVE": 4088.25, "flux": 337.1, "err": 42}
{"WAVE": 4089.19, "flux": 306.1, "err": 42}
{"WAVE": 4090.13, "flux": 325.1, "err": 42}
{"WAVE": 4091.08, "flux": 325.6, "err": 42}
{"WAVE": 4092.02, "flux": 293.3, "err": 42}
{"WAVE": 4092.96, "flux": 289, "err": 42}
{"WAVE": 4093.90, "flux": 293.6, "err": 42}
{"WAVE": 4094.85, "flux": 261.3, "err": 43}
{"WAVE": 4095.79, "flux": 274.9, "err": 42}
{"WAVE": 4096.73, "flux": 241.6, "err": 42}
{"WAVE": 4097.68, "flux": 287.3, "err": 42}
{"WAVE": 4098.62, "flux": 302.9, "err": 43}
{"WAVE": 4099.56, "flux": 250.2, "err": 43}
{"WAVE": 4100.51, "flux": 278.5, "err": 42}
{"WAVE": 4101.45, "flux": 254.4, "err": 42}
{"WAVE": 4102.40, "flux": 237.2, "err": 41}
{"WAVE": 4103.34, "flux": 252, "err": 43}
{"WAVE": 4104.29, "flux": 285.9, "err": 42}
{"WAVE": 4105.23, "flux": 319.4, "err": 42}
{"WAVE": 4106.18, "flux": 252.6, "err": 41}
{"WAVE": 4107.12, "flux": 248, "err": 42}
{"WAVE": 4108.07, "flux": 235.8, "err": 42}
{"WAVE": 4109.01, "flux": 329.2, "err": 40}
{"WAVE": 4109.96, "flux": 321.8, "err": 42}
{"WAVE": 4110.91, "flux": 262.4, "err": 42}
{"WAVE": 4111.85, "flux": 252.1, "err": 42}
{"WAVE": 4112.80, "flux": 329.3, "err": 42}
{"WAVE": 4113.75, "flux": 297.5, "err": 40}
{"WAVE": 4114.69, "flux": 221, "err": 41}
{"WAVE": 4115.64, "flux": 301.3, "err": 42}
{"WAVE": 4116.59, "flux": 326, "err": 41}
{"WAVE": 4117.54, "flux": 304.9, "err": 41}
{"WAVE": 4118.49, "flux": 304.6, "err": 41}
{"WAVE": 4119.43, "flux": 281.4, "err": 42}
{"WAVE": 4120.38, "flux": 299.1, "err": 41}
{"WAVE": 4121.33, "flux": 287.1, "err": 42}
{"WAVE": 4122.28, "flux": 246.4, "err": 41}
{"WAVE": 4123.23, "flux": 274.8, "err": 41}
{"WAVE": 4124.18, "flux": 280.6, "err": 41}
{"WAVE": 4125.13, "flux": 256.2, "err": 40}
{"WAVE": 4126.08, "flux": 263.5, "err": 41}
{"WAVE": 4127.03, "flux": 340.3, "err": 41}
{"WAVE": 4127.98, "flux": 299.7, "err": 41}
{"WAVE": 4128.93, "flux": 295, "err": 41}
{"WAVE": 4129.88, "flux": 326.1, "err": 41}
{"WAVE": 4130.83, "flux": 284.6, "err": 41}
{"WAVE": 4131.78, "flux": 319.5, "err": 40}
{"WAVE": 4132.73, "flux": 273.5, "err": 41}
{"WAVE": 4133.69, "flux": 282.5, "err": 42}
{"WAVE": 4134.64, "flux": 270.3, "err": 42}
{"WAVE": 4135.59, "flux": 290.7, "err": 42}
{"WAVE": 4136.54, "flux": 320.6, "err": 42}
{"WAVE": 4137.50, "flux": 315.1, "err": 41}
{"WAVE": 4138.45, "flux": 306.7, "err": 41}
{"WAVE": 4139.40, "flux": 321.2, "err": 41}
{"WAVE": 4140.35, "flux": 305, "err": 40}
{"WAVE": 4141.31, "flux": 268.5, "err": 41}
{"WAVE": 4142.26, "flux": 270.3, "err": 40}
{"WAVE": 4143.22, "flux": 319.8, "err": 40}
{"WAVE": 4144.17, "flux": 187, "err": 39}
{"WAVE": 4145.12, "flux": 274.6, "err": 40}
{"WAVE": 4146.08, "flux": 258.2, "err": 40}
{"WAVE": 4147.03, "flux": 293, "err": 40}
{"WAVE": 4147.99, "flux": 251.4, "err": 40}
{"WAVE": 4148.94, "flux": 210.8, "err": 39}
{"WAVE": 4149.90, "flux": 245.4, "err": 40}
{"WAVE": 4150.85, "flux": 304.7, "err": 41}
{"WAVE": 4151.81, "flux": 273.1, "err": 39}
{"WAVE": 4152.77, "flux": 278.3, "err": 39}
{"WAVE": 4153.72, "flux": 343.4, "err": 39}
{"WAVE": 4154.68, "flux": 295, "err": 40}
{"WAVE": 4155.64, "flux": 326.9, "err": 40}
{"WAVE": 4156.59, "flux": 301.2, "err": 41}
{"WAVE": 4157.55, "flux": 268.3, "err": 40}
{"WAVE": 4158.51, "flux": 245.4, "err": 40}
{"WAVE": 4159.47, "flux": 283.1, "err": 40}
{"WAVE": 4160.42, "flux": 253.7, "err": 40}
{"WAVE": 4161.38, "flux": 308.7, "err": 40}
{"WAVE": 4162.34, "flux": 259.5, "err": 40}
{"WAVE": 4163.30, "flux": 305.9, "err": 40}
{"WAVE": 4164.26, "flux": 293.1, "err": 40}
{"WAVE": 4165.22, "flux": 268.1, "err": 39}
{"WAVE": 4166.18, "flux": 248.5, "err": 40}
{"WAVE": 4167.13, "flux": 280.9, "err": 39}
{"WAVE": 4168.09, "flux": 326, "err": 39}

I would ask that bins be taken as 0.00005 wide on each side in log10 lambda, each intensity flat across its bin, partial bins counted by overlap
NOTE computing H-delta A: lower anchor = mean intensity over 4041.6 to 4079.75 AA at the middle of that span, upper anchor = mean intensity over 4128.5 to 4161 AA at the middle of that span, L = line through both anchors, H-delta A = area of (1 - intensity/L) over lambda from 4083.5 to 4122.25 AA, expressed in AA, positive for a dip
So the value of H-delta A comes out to -1.04 AA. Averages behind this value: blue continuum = 275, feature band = 287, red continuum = 284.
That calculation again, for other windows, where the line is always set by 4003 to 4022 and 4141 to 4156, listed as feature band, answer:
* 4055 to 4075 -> 1.0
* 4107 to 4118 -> -0.3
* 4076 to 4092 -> -0.4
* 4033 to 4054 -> -0.3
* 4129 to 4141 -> -1.0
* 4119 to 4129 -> -0.2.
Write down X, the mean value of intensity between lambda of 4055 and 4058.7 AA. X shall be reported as 261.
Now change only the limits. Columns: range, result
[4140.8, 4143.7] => 286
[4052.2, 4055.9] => 257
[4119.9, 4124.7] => 277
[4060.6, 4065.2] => 240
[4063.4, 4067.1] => 290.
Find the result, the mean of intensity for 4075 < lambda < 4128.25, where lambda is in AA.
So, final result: 284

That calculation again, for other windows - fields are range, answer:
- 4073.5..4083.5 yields 270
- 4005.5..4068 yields 285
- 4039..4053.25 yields 290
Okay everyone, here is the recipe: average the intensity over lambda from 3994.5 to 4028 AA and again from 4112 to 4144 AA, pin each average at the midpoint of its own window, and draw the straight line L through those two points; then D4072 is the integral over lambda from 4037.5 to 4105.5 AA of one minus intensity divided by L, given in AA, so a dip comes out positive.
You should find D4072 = 2.1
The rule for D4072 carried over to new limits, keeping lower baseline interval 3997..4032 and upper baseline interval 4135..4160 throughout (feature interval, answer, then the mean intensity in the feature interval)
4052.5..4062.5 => 1.06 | 257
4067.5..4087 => 0.28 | 283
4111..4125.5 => 0.04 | 284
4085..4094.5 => -0.50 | 301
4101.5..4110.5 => 0.33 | 275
